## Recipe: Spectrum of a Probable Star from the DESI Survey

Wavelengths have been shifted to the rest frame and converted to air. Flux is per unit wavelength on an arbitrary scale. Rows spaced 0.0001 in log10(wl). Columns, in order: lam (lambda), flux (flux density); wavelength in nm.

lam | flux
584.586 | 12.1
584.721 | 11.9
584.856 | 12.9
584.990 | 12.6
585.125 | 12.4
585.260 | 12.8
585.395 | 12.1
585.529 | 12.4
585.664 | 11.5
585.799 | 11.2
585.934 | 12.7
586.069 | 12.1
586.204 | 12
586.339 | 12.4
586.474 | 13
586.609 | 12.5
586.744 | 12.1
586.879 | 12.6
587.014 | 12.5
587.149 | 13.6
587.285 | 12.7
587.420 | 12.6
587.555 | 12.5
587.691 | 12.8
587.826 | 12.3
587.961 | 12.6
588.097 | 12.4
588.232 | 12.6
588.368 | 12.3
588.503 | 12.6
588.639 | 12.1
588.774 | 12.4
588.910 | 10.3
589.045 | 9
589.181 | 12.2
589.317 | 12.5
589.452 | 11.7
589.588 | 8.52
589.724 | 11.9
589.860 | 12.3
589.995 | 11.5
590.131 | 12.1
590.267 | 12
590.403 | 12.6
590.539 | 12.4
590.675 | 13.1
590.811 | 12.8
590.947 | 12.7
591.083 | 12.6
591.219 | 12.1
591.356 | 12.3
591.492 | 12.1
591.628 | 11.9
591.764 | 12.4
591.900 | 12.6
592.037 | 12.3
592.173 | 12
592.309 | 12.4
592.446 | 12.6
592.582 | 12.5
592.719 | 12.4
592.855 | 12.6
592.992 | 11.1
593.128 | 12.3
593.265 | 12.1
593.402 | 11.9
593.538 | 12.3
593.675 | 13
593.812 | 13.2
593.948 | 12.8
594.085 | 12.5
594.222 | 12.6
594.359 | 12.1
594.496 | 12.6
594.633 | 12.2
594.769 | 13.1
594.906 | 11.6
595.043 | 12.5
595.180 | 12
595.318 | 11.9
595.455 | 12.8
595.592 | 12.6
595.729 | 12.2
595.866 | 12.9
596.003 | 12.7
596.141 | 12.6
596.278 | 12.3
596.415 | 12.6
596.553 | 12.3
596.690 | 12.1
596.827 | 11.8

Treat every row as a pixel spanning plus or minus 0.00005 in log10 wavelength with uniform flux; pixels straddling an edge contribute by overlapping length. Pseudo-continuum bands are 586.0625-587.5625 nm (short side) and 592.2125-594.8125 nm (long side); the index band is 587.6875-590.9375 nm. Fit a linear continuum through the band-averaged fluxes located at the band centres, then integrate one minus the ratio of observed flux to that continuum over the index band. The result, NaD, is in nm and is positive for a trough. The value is 0.15 nm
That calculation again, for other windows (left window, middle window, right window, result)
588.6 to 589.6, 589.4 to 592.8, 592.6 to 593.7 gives -0.13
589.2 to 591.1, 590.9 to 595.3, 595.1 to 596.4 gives -0.03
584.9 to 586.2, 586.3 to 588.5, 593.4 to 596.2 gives -0.06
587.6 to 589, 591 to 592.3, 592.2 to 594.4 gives 0.01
